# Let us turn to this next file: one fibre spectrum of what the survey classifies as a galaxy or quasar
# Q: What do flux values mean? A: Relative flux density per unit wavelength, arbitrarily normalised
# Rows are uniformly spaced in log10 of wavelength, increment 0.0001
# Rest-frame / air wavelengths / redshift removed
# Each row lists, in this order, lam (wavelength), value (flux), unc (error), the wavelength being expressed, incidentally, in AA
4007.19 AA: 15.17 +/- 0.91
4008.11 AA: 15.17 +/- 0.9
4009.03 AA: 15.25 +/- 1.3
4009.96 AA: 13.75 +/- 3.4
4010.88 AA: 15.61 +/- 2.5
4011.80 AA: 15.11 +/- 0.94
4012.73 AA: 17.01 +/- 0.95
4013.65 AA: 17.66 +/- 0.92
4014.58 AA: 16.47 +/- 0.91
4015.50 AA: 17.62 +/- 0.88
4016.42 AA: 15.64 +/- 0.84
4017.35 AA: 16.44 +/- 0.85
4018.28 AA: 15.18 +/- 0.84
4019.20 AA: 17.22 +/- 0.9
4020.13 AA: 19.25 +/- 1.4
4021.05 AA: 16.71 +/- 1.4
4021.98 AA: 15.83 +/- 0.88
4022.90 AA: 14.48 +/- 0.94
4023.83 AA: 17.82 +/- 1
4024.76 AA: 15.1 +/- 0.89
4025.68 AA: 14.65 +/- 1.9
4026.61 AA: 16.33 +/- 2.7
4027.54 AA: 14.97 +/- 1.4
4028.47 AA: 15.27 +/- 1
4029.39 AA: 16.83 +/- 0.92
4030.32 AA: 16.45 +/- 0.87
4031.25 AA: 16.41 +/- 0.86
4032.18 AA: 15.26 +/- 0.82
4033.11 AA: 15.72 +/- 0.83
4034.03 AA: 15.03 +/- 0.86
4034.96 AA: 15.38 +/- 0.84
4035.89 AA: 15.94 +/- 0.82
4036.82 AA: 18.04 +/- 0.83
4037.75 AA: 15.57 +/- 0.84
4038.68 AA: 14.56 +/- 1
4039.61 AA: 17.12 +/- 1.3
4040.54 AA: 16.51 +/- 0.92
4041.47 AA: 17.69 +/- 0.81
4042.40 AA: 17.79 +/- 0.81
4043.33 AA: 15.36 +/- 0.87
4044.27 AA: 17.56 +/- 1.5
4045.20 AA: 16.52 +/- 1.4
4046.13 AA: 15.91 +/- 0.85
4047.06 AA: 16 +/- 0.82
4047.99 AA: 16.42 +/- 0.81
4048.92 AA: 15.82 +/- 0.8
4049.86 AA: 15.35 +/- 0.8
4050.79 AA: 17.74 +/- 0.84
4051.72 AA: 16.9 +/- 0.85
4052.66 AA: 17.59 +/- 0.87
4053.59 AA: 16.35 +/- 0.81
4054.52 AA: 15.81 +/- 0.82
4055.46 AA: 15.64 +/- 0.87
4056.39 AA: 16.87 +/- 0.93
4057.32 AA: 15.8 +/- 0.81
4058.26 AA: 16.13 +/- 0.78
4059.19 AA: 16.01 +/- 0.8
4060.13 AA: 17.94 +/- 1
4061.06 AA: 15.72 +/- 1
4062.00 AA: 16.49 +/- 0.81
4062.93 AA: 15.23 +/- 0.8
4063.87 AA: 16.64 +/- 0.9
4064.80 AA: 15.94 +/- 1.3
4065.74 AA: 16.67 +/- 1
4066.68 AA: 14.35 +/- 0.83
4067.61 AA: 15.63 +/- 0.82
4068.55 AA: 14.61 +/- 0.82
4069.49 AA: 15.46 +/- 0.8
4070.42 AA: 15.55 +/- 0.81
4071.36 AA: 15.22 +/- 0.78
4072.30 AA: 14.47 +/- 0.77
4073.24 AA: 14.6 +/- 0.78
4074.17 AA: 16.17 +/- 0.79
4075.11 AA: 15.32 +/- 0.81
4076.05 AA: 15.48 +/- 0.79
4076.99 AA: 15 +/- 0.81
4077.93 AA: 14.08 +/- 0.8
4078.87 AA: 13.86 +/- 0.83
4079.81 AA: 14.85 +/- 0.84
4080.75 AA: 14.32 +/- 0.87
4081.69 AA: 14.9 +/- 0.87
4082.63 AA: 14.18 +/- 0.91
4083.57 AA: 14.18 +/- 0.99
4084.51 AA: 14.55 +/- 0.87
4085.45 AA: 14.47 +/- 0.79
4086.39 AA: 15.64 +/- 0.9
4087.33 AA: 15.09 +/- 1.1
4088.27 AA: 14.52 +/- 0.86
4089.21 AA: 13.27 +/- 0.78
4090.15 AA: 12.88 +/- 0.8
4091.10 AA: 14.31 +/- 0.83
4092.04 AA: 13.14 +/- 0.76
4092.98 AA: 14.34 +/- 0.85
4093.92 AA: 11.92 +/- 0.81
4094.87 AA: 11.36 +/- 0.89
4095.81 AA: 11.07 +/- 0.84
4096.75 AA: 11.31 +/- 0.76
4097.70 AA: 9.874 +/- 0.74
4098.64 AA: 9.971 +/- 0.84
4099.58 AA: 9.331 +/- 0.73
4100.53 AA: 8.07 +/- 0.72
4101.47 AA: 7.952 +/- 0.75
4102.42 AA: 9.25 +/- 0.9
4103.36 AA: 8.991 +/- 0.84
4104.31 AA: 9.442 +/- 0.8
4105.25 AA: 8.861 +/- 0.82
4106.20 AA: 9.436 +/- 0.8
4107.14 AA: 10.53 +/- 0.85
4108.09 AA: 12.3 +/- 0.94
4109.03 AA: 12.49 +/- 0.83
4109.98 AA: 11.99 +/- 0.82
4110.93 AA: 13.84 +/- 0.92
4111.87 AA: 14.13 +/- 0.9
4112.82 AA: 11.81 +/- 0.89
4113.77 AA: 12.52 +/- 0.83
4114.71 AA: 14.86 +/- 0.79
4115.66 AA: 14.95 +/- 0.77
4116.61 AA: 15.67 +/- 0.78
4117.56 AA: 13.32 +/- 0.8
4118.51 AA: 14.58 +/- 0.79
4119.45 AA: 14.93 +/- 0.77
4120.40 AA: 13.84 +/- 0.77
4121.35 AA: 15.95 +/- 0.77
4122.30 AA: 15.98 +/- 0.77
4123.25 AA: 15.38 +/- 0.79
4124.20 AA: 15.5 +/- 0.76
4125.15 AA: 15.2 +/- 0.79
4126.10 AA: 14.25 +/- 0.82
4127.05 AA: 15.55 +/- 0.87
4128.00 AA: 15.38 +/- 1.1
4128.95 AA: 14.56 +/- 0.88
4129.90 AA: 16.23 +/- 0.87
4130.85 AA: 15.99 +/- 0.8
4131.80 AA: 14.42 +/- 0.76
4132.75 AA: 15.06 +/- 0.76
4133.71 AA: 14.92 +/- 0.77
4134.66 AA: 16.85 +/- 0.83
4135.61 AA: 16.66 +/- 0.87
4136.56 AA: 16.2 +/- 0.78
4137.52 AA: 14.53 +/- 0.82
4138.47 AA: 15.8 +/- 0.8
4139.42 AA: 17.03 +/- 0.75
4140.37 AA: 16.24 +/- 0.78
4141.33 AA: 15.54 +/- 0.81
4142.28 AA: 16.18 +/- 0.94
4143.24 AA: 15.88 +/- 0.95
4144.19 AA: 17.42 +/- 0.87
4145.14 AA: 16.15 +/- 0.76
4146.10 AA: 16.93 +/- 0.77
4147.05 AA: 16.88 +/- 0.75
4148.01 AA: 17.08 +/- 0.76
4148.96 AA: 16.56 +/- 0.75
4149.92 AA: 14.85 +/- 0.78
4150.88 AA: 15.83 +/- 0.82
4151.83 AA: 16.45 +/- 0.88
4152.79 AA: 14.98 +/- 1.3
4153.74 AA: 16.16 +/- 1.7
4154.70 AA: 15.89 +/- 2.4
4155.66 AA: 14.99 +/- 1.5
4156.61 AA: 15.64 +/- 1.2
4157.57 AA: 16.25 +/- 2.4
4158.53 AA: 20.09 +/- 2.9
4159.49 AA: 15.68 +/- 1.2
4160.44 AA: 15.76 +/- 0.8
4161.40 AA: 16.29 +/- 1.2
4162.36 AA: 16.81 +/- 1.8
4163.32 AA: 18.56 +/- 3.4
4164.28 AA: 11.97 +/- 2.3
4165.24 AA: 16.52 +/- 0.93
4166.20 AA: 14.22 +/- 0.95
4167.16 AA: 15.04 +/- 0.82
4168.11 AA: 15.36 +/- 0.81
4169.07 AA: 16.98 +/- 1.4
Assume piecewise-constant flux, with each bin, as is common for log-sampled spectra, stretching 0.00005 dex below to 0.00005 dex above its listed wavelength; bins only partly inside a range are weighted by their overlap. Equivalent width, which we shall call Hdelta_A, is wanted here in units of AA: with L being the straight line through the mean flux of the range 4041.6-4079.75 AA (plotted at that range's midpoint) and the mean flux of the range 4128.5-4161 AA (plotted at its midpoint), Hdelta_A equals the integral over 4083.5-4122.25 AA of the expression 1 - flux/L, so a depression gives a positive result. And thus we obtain 8.48 AA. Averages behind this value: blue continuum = 15.9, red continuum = 16.1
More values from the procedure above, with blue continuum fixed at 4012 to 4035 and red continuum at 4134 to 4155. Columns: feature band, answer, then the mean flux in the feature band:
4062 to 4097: 3.7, 14.5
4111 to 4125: 1.4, 14.5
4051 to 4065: -0.2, 16.4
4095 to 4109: 5.5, 9.87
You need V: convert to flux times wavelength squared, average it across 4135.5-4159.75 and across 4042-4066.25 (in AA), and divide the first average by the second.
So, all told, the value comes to 1.0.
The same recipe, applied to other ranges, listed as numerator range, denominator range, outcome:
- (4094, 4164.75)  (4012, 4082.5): 0.93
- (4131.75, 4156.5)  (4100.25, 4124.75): 1.29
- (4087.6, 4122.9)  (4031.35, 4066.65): 0.78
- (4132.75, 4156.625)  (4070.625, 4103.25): 1.25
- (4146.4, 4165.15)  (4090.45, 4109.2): 1.55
